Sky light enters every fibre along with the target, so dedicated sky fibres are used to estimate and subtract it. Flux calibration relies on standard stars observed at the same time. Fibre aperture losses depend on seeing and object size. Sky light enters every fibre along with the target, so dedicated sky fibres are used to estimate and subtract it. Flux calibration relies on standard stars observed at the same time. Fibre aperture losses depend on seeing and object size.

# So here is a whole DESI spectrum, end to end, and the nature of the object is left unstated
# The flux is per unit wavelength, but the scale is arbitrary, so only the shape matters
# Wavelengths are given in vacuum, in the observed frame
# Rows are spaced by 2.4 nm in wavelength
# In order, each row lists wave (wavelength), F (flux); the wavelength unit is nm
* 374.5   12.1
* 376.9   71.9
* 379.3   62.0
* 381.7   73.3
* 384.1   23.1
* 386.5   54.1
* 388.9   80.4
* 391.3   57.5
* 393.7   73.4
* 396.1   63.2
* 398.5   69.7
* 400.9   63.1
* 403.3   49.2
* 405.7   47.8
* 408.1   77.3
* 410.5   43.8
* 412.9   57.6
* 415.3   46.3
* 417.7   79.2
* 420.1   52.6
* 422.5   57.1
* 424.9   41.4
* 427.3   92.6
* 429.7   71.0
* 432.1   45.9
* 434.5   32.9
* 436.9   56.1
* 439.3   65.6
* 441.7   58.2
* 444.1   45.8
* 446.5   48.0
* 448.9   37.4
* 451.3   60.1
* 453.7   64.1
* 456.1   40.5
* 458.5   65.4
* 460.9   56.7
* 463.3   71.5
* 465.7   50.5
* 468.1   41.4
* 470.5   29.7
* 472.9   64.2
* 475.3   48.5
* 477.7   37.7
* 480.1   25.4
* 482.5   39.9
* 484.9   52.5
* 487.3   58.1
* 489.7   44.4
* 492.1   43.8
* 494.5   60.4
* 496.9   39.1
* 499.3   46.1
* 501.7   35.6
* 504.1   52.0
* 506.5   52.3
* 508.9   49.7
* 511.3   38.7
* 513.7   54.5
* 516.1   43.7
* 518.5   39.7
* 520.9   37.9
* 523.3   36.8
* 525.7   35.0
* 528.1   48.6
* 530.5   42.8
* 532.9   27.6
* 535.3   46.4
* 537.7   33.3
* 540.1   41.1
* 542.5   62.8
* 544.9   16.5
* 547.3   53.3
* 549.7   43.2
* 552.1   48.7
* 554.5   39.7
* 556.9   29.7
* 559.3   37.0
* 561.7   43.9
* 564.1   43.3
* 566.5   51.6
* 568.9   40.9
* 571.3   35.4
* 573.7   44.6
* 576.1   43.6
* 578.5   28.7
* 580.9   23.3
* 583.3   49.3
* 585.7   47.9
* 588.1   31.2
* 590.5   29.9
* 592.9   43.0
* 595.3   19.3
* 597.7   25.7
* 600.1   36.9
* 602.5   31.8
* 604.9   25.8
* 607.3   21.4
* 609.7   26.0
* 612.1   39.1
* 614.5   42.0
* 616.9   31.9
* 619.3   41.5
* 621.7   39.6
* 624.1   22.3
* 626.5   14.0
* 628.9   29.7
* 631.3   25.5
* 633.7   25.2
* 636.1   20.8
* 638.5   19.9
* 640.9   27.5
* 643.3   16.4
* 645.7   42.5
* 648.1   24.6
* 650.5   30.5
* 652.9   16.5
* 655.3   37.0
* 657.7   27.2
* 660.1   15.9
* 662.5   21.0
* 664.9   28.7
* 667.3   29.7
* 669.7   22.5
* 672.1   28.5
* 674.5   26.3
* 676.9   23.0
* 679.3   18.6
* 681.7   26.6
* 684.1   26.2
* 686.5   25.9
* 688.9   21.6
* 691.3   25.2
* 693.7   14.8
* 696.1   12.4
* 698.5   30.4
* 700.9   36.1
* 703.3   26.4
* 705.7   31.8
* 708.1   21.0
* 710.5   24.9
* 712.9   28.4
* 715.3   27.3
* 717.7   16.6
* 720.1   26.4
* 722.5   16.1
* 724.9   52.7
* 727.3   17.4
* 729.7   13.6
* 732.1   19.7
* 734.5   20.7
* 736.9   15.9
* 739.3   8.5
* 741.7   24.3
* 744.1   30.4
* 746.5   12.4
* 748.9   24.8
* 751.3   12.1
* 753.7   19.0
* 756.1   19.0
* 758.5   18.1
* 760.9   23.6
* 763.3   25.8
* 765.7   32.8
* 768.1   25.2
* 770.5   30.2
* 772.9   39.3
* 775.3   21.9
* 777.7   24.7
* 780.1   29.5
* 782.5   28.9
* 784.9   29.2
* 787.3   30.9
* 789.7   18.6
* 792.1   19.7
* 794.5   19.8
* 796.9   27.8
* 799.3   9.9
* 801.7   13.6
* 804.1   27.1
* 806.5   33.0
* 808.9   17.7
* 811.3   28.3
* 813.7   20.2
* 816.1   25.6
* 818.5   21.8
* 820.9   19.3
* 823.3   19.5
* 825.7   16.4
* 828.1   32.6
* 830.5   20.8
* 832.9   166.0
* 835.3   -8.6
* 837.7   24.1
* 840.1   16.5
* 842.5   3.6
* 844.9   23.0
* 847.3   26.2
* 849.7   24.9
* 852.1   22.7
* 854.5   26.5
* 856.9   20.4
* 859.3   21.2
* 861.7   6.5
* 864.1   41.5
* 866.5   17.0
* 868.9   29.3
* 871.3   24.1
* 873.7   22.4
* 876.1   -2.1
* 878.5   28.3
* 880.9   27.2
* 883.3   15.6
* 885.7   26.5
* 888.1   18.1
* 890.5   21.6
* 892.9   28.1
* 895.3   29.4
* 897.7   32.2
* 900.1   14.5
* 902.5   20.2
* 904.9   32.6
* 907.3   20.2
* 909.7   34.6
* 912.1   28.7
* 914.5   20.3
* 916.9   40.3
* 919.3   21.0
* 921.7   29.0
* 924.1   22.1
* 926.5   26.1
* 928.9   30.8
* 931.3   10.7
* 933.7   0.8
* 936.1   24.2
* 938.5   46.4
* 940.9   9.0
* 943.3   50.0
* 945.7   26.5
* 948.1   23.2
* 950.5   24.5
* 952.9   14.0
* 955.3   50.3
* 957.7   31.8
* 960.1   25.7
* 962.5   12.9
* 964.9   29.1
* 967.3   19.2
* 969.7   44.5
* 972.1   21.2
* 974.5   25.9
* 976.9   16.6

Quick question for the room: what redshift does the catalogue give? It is 1.23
